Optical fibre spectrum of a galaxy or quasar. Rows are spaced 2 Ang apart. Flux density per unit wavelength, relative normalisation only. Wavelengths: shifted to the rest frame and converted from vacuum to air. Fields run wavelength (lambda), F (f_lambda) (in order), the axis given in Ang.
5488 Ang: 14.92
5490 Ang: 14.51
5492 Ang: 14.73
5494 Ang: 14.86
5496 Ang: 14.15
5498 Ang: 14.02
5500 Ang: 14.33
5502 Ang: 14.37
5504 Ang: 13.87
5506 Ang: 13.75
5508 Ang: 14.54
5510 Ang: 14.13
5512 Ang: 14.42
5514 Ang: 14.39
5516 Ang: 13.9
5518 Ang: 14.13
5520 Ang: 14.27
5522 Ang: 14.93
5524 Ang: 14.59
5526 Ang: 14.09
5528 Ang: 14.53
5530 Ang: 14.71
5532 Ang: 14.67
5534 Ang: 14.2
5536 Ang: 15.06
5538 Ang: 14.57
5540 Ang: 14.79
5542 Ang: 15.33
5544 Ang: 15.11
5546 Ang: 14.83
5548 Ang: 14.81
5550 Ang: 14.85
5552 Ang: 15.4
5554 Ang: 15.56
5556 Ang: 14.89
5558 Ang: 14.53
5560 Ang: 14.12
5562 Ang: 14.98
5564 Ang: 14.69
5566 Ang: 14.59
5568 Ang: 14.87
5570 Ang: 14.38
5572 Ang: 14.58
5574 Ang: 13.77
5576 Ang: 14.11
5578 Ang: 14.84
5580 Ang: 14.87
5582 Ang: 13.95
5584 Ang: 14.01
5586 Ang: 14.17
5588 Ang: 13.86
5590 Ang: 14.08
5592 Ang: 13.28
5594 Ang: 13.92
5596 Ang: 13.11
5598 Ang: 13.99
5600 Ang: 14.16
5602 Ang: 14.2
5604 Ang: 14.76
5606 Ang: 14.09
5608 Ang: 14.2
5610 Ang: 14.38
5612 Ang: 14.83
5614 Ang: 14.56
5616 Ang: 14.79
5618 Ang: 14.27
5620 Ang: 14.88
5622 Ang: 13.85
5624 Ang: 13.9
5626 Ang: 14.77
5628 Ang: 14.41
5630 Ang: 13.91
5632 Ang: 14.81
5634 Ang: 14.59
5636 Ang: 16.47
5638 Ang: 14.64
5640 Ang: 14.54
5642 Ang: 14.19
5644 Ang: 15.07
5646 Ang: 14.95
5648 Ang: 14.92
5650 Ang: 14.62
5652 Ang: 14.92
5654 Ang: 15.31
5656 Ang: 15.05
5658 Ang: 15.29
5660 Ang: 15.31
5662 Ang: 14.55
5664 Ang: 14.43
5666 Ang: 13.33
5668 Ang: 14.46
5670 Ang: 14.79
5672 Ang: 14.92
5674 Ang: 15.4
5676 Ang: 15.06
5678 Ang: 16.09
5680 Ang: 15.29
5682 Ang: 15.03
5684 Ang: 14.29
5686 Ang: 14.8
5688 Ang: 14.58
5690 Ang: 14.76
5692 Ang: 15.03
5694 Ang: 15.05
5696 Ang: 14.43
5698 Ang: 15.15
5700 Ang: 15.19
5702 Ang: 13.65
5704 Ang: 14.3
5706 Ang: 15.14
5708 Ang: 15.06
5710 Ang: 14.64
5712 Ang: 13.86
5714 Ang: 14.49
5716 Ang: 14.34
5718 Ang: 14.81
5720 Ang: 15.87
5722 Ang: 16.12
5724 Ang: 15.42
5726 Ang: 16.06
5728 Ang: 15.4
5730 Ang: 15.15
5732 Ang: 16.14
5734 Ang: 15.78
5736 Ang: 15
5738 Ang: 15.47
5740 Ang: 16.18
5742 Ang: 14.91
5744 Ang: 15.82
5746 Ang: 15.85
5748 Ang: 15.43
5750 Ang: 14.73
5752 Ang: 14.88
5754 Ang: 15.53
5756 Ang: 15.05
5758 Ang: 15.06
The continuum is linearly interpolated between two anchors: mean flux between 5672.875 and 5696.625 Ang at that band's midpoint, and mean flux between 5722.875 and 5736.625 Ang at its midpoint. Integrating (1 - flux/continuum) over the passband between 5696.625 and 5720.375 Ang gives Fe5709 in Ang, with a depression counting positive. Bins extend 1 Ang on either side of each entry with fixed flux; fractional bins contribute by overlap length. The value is 1.0 Ang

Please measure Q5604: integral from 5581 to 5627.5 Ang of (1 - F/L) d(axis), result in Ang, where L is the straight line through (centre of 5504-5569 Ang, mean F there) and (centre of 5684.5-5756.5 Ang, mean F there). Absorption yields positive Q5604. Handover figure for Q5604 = 1.96 Ang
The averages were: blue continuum 14.6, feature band 14.2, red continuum 15.1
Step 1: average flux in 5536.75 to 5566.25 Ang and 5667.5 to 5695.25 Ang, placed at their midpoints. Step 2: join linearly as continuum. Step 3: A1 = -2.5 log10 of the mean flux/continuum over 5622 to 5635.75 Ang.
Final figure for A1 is 0.03 mag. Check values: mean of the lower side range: 14.9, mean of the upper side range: 15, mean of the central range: 14.5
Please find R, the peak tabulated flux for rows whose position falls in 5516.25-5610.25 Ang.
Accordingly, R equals 15.56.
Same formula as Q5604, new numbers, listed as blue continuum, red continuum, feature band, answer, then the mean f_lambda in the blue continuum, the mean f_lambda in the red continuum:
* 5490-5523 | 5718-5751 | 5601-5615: 0.4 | 14.3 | 15.6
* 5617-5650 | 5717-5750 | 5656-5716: 1.4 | 14.6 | 15.6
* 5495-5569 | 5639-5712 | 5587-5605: 0.9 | 14.6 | 14.8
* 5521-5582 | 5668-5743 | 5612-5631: 0.6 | 14.7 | 15.1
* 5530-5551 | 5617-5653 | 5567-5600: 1.4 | 14.8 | 14.7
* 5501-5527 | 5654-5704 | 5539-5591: -0.6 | 14.3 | 14.8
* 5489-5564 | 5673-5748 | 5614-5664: 0.6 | 14.6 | 15.1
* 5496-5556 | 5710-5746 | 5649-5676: 0.5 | 14.6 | 15.3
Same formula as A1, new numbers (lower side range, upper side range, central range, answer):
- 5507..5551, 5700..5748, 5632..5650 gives 0.00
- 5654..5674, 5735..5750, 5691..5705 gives 0.03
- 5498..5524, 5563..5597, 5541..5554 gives -0.07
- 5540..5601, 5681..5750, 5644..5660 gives -0.02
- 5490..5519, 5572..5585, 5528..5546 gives -0.04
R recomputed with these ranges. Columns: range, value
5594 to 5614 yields 14.83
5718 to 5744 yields 16.18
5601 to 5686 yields 16.47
